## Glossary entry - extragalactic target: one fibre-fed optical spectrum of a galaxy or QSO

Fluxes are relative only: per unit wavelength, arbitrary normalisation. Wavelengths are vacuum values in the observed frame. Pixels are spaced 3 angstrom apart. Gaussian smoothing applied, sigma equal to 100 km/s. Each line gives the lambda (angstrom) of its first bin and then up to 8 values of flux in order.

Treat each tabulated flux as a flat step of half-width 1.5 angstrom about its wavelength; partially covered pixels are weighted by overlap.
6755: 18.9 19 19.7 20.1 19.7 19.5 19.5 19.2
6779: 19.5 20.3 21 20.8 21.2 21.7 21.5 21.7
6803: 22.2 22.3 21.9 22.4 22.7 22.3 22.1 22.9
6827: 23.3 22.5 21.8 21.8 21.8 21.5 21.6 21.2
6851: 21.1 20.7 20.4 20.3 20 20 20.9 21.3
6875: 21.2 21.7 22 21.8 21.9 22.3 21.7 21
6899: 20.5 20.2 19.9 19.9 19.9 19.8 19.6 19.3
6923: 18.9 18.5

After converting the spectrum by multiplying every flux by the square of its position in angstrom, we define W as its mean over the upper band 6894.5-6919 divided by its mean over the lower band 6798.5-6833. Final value 0.92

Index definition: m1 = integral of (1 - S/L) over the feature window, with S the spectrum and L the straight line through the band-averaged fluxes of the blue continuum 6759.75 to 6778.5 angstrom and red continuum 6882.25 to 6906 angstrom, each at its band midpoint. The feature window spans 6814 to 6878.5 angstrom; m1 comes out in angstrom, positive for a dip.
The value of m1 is -2.9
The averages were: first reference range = 19.6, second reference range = 21.2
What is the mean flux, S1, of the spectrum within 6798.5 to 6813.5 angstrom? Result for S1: 22.1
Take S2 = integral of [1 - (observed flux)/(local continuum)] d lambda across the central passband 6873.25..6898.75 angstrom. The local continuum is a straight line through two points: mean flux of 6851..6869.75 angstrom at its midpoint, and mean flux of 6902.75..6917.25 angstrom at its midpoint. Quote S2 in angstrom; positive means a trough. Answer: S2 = -1.9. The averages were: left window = 20.4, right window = 19.9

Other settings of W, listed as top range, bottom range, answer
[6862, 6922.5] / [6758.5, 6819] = 1.02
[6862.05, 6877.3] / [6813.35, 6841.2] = 0.94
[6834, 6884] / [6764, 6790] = 1.08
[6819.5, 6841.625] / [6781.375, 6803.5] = 1.06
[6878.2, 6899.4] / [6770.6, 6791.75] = 1.11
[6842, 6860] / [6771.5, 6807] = 1.02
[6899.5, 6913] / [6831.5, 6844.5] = 0.94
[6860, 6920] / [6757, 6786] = 1.09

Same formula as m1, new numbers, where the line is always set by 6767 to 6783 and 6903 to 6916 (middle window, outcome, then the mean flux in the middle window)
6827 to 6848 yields -2.3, 21.9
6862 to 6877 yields -0.7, 20.7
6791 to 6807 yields -1.8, 21.8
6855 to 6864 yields -0.2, 20.3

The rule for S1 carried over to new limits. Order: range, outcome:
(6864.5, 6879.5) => 21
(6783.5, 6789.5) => 20.9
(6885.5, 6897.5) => 21.7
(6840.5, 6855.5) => 21.2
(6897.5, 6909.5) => 20.1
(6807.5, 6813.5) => 22.1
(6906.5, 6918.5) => 19.8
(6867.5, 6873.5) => 21.1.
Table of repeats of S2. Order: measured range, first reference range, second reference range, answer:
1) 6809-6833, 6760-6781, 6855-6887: -2.6 angstrom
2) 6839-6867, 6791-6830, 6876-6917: 1.0 angstrom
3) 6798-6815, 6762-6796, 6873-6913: -1.4 angstrom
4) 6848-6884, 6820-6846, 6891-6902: 1.0 angstrom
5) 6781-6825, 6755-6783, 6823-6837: -1.3 angstrom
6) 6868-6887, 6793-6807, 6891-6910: -0.6 angstrom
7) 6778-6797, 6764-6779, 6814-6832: -0.3 angstrom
